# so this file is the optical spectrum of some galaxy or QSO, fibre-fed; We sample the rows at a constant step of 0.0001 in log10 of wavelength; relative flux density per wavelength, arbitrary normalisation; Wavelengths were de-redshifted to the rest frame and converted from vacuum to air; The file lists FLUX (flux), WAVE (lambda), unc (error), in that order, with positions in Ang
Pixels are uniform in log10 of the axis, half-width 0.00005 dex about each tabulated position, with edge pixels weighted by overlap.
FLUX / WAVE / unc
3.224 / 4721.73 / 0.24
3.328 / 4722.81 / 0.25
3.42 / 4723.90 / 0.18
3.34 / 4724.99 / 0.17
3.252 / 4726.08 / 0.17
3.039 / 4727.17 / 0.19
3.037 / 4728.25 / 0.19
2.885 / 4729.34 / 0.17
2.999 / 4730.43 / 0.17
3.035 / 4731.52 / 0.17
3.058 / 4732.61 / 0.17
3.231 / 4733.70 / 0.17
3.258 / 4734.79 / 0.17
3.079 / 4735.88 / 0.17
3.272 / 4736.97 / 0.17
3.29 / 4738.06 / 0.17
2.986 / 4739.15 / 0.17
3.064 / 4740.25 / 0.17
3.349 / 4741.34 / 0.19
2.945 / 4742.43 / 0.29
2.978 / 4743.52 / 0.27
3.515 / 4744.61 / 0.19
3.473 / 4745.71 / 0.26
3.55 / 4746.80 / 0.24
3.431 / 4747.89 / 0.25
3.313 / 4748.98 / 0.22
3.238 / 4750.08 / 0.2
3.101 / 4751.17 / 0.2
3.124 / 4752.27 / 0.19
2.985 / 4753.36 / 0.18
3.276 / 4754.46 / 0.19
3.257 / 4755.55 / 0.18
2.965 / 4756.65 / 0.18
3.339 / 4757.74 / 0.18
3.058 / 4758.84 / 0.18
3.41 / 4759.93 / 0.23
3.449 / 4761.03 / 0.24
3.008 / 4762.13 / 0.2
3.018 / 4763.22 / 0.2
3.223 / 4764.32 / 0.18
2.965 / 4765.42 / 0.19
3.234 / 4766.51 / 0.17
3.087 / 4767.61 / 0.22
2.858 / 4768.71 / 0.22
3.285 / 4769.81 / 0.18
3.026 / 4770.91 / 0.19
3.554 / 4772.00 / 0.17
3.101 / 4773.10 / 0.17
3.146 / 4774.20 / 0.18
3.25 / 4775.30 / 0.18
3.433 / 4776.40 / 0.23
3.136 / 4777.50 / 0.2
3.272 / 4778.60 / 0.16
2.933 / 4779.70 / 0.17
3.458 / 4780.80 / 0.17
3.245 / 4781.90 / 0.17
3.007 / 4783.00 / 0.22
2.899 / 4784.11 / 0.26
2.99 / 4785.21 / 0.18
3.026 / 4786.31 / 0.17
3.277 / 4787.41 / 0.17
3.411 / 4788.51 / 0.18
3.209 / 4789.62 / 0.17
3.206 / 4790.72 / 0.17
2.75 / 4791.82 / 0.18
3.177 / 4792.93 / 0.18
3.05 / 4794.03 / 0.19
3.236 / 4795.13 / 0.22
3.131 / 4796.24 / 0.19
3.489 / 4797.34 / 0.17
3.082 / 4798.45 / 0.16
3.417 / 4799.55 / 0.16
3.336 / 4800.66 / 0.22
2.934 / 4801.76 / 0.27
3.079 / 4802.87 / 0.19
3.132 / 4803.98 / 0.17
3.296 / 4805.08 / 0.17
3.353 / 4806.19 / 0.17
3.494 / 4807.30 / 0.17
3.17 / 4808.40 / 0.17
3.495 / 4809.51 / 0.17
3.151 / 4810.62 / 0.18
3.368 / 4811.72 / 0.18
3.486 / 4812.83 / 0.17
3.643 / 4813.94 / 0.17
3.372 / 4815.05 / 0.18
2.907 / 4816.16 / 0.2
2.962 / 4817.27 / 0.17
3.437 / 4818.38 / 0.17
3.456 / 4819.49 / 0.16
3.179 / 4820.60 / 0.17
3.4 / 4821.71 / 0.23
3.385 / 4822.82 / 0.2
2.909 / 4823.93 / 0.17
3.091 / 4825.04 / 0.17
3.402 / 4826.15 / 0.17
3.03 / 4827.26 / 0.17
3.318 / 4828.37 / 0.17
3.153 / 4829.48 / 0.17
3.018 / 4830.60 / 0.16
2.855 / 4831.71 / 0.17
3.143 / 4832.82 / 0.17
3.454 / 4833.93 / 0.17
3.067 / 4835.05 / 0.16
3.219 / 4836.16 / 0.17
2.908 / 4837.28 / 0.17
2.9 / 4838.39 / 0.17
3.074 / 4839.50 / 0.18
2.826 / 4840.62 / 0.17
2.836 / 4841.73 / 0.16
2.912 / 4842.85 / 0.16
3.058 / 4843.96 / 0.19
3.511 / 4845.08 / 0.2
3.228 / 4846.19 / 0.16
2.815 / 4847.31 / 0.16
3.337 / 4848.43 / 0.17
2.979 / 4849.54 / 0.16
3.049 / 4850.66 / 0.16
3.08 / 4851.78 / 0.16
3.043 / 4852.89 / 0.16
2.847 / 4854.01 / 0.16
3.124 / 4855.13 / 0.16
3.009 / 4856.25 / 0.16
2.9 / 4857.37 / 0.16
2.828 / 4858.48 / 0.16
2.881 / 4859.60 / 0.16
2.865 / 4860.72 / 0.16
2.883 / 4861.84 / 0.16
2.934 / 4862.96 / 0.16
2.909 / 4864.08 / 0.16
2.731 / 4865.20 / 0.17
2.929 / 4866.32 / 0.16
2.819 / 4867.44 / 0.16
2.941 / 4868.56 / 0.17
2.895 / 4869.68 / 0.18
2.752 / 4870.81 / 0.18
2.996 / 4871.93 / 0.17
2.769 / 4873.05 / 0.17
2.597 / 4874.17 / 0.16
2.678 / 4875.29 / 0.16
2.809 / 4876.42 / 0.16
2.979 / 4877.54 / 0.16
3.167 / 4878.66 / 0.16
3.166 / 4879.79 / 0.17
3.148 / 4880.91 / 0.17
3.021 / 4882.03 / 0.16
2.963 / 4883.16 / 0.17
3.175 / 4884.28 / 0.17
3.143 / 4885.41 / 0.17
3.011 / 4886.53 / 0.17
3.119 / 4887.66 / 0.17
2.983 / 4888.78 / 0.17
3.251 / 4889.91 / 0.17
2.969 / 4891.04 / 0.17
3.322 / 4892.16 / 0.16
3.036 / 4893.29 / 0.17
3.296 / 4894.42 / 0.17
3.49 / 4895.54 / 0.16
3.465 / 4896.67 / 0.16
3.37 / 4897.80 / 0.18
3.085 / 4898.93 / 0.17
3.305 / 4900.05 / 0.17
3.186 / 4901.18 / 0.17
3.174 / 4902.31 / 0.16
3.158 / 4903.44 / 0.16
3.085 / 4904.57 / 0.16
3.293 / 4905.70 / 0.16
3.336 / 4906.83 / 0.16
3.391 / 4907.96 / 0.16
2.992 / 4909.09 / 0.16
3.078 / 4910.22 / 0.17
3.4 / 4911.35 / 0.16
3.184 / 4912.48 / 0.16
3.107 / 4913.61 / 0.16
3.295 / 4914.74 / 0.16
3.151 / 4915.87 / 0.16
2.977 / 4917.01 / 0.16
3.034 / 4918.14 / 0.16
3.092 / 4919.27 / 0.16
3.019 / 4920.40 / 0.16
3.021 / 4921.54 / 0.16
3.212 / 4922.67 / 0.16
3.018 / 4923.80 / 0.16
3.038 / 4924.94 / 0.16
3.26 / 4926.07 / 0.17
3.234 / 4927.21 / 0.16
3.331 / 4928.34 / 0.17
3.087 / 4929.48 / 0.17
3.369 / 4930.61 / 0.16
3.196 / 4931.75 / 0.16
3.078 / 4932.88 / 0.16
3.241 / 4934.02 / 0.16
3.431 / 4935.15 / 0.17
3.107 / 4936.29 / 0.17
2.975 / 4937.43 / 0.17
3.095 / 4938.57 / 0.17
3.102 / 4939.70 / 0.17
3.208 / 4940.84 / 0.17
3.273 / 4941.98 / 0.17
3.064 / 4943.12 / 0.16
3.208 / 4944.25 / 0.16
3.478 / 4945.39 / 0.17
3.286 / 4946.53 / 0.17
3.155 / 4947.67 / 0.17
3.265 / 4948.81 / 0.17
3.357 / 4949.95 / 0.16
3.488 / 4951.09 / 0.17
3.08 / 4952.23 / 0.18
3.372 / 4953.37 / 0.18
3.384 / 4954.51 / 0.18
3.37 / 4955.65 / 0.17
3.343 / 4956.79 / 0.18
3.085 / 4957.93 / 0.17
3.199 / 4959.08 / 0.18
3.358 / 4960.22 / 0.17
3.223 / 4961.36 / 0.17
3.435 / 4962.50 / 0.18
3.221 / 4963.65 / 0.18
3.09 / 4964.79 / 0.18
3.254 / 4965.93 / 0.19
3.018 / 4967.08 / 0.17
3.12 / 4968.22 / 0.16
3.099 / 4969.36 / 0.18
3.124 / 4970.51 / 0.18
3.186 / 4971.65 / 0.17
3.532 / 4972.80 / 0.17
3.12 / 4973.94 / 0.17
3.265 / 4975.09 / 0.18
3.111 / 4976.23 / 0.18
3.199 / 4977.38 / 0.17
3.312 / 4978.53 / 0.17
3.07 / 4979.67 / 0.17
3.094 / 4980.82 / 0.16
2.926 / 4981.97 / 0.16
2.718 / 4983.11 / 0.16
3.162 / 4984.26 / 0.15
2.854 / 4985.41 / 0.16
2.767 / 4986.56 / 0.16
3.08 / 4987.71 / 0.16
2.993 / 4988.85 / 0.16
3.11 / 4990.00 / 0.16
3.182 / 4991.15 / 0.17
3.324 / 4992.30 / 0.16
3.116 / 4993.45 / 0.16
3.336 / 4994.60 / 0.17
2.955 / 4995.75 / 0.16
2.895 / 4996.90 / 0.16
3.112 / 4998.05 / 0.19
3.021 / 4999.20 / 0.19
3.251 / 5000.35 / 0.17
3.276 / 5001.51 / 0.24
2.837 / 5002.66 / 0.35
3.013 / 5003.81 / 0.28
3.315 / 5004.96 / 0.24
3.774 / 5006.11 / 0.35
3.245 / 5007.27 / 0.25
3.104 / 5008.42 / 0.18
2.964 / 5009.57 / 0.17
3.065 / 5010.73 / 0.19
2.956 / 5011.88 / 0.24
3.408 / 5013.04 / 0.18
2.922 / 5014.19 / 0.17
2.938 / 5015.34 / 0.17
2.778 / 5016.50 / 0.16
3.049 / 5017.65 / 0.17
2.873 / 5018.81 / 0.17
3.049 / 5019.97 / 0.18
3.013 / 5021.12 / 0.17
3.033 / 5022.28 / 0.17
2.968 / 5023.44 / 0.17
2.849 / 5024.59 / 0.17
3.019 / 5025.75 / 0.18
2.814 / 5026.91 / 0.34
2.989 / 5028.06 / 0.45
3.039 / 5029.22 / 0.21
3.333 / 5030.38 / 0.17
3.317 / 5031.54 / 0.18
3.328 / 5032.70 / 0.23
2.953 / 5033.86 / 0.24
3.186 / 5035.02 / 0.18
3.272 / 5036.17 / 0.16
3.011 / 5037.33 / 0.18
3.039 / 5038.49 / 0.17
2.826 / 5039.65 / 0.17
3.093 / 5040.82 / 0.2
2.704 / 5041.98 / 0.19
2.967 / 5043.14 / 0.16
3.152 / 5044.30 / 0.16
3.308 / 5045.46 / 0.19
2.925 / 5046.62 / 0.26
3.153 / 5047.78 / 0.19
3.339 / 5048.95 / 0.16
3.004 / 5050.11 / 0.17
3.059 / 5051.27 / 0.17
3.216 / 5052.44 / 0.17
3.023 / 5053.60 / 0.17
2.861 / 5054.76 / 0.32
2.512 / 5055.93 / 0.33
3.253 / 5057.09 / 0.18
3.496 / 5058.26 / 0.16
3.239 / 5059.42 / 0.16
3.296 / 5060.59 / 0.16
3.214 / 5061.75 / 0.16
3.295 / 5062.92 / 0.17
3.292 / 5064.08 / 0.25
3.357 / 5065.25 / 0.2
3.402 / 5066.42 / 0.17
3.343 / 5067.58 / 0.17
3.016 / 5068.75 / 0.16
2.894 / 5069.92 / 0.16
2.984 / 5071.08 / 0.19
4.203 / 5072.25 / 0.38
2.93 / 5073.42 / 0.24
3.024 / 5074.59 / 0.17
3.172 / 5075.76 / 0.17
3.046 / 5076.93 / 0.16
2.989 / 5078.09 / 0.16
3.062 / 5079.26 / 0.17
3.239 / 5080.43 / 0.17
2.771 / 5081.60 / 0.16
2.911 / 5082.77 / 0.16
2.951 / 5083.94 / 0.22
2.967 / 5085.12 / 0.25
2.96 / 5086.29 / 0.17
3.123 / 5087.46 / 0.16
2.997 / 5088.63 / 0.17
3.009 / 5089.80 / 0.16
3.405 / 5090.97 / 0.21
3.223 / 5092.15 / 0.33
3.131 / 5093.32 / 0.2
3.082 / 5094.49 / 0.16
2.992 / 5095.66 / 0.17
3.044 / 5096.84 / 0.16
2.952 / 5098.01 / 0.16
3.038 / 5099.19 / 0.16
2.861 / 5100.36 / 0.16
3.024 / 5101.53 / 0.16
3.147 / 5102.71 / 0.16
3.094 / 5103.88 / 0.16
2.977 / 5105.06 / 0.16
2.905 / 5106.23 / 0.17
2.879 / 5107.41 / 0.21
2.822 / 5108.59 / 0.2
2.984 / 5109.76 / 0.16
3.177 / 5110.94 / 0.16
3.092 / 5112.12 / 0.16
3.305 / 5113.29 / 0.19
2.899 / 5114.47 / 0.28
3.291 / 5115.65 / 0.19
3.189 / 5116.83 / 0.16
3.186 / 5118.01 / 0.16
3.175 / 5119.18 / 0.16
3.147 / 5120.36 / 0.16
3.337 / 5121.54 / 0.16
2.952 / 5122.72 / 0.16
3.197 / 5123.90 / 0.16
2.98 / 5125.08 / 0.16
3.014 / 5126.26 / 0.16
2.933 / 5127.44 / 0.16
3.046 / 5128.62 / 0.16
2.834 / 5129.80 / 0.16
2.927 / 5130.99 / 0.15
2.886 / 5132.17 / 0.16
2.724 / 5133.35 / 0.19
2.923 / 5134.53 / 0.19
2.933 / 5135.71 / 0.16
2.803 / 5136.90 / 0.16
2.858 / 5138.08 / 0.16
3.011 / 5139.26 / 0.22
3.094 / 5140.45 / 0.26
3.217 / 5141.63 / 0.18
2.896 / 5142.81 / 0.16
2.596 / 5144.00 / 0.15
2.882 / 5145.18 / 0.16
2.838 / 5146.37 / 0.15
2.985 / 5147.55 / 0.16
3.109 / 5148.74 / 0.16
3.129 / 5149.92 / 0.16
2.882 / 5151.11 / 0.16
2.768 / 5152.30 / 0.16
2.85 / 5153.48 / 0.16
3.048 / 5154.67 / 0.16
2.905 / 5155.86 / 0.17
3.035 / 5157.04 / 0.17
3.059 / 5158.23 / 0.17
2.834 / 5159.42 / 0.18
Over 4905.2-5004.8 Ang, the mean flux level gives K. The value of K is 3.17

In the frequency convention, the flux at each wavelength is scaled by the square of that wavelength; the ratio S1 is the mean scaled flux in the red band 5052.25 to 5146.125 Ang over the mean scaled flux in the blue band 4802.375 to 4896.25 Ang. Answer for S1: 1.10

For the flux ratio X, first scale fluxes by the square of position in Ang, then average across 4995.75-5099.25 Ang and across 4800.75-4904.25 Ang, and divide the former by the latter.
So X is 1.1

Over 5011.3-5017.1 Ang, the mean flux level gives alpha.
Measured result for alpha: 3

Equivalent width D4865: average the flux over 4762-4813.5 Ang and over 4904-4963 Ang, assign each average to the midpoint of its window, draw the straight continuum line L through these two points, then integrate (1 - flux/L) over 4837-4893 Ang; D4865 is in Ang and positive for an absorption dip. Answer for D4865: 3.8 Ang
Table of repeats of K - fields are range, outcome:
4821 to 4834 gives 3.17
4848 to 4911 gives 3.05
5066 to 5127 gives 3.09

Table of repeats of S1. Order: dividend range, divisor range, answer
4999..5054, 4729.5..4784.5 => 1.08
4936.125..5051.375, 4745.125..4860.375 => 1.07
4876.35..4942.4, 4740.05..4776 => 1.05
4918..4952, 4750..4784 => 1.08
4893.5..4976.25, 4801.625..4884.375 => 1.09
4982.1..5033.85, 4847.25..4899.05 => 1.08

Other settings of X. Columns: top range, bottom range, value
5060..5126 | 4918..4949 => 1.04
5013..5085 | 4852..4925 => 1.08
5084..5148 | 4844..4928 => 1.08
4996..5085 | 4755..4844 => 1.08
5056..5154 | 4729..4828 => 1.09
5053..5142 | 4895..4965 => 1.02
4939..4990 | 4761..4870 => 1.08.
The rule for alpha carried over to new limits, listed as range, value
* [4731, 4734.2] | 3.11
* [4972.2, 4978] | 3.24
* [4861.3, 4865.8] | 2.86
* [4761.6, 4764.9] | 3.08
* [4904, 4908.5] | 3.27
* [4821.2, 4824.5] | 3.23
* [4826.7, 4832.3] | 3.08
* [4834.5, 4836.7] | 3.15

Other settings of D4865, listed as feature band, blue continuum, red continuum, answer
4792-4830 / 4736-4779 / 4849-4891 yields -2.0 Ang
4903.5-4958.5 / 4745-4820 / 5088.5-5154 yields -1.3 Ang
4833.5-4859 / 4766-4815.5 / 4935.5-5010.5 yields 1.3 Ang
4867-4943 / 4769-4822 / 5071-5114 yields 1.1 Ang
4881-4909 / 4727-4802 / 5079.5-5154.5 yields -0.7 Ang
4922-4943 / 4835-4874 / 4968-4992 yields -0.9 Ang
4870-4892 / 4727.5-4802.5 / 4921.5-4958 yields 1.5 Ang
